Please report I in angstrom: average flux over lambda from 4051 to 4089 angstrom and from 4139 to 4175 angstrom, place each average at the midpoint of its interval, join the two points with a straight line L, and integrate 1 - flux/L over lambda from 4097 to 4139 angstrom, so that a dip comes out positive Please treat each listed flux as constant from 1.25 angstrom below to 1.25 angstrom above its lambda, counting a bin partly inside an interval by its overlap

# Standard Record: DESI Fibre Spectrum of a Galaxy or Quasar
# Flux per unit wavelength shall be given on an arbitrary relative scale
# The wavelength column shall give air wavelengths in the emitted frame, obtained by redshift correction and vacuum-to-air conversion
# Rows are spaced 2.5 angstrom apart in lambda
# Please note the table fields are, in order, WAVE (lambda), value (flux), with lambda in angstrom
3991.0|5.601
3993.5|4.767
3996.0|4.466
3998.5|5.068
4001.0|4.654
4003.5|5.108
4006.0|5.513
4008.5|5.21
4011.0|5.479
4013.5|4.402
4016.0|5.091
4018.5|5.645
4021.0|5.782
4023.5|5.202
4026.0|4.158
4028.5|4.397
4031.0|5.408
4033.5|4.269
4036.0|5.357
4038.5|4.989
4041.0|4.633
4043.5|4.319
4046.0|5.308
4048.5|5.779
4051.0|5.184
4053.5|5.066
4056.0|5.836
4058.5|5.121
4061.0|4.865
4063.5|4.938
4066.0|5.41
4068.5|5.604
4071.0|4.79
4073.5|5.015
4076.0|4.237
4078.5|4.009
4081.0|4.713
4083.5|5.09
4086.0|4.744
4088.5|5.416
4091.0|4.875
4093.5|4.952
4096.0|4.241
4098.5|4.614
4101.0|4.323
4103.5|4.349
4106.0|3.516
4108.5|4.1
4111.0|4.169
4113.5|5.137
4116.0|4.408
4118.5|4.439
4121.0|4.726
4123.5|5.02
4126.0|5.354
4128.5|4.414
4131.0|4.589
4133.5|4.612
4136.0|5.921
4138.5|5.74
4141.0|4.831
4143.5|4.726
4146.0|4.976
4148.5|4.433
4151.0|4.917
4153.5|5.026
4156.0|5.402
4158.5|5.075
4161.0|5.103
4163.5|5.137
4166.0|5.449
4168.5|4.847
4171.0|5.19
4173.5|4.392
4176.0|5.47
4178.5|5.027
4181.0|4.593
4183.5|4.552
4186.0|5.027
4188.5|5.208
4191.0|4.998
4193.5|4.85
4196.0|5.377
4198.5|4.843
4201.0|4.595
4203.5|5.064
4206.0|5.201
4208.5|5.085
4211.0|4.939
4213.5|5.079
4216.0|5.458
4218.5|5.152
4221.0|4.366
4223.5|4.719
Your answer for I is 2.8 angstrom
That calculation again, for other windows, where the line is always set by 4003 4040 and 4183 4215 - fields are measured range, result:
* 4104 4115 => 1.7 angstrom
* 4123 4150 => 0.3 angstrom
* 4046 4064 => -0.8 angstrom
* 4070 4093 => 1.2 angstrom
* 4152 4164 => -0.3 angstrom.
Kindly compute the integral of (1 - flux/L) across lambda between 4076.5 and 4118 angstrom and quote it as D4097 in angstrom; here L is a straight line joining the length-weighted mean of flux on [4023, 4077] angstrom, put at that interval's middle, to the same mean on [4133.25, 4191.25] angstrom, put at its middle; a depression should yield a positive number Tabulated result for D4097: 4.0 angstrom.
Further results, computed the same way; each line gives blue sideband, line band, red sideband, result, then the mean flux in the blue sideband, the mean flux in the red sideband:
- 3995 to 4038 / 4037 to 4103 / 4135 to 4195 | 1.33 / 5.02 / 5.03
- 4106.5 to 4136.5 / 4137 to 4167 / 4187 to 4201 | -1.56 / 4.68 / 5.01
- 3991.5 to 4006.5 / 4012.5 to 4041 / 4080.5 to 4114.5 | -0.75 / 4.93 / 4.58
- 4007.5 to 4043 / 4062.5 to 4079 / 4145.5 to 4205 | 0.30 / 4.99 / 4.98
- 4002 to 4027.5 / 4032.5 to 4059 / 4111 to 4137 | -0.17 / 5.15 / 4.82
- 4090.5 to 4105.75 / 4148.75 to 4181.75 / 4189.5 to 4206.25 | -1.52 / 4.48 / 4.98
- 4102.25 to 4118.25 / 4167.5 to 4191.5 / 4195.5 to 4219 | -0.42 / 4.29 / 5.07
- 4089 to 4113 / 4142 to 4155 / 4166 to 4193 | -0.25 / 4.41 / 4.95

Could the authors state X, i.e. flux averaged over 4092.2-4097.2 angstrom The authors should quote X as 4.6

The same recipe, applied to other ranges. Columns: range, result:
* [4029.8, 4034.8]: 4.84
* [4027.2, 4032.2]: 4.89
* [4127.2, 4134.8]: 4.55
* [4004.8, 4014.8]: 5.15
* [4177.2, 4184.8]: 4.73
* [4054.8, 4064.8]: 5.19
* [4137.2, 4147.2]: 5.07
